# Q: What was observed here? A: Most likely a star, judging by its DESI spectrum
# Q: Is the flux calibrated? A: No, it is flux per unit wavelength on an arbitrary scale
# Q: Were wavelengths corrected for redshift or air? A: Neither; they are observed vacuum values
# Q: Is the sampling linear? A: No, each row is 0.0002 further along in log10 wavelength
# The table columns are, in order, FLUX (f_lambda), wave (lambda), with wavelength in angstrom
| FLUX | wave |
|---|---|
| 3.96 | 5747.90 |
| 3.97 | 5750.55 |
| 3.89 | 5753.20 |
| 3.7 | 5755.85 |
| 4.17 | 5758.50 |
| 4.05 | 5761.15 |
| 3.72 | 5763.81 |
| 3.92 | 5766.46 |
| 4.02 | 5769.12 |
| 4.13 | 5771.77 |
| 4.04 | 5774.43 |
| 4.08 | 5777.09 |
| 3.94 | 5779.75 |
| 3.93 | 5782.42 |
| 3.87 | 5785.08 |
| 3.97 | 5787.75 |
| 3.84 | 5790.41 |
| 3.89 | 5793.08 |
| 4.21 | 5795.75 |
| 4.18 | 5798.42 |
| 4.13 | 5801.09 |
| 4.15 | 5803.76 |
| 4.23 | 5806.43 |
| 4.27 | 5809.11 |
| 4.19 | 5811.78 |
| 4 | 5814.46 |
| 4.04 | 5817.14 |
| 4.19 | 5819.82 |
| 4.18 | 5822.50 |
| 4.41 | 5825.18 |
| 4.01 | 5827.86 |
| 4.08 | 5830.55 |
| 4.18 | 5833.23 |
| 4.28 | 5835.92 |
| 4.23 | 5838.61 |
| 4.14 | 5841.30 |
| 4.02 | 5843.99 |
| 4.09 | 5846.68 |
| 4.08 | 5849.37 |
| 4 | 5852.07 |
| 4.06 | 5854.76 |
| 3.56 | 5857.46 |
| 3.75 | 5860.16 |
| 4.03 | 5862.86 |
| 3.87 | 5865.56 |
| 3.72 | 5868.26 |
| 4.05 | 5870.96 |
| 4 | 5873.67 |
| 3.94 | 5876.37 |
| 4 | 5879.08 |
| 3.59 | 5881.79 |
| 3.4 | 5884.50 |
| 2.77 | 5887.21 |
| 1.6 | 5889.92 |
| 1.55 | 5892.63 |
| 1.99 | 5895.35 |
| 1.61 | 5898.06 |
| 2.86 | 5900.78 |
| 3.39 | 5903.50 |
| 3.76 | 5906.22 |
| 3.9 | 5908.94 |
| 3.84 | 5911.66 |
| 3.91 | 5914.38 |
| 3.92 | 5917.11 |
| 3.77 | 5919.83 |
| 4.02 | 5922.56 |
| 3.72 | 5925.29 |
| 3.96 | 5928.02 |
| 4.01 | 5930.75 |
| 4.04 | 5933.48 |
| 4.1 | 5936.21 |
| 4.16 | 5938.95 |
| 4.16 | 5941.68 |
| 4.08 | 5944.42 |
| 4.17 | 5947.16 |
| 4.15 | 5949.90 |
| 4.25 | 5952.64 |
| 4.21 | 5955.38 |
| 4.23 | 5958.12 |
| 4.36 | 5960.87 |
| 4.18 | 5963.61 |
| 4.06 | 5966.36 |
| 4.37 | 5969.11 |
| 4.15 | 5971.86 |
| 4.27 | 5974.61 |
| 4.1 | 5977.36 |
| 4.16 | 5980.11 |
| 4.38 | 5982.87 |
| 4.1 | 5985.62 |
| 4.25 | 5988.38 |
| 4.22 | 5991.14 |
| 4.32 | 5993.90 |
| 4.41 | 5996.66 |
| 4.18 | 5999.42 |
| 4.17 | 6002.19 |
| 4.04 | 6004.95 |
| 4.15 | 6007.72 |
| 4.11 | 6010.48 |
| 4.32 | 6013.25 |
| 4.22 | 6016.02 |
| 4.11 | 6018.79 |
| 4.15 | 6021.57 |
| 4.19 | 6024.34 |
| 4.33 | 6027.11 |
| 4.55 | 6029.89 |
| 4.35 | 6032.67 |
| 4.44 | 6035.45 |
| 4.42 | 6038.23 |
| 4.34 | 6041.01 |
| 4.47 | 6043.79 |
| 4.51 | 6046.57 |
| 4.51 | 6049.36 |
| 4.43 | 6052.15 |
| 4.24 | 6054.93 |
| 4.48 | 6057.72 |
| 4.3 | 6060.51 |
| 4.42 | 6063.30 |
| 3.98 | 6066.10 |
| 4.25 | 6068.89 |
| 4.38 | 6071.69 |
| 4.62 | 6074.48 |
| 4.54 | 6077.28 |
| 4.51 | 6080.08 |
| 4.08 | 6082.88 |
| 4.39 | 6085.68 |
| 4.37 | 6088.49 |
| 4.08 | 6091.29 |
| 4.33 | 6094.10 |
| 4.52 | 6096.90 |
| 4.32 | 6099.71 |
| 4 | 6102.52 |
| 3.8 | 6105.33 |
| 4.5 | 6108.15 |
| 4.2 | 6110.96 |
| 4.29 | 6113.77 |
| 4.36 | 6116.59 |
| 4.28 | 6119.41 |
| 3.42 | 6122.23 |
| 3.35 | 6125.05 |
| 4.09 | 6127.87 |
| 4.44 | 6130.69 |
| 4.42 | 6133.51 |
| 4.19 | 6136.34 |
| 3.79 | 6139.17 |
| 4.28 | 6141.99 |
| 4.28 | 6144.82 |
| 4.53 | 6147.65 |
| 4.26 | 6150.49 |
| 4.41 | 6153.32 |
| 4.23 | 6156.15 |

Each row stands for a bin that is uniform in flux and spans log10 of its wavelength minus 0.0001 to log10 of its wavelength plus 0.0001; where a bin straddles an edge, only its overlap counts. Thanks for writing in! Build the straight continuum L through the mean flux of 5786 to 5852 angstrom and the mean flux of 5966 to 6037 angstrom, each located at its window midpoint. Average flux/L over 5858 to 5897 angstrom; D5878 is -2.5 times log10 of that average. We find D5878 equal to 0.25 mag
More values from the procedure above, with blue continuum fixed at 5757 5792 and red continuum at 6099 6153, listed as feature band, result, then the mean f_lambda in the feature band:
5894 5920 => 0.228 mag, 3.28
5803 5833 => -0.044 mag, 4.16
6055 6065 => -0.063 mag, 4.36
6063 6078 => -0.059 mag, 4.35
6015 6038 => -0.051 mag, 4.3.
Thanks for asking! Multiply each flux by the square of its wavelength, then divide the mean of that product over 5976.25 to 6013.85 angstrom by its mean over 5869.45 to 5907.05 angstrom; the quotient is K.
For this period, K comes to 1.4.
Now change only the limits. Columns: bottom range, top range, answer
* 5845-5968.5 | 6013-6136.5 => 1.22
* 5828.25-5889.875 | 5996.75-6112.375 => 1.19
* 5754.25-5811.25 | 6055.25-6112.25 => 1.18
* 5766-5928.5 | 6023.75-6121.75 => 1.23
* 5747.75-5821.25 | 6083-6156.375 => 1.17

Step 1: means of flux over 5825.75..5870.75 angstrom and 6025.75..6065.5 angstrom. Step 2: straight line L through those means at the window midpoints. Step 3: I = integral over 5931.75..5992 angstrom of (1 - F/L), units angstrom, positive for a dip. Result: 0.7 angstrom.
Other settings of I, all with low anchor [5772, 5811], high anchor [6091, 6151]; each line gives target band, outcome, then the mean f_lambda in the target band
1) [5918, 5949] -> 0.66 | 4.02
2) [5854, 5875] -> 1.06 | 3.87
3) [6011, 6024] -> -0.19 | 4.19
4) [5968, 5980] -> -0.27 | 4.21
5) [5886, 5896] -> 5.20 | 1.96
